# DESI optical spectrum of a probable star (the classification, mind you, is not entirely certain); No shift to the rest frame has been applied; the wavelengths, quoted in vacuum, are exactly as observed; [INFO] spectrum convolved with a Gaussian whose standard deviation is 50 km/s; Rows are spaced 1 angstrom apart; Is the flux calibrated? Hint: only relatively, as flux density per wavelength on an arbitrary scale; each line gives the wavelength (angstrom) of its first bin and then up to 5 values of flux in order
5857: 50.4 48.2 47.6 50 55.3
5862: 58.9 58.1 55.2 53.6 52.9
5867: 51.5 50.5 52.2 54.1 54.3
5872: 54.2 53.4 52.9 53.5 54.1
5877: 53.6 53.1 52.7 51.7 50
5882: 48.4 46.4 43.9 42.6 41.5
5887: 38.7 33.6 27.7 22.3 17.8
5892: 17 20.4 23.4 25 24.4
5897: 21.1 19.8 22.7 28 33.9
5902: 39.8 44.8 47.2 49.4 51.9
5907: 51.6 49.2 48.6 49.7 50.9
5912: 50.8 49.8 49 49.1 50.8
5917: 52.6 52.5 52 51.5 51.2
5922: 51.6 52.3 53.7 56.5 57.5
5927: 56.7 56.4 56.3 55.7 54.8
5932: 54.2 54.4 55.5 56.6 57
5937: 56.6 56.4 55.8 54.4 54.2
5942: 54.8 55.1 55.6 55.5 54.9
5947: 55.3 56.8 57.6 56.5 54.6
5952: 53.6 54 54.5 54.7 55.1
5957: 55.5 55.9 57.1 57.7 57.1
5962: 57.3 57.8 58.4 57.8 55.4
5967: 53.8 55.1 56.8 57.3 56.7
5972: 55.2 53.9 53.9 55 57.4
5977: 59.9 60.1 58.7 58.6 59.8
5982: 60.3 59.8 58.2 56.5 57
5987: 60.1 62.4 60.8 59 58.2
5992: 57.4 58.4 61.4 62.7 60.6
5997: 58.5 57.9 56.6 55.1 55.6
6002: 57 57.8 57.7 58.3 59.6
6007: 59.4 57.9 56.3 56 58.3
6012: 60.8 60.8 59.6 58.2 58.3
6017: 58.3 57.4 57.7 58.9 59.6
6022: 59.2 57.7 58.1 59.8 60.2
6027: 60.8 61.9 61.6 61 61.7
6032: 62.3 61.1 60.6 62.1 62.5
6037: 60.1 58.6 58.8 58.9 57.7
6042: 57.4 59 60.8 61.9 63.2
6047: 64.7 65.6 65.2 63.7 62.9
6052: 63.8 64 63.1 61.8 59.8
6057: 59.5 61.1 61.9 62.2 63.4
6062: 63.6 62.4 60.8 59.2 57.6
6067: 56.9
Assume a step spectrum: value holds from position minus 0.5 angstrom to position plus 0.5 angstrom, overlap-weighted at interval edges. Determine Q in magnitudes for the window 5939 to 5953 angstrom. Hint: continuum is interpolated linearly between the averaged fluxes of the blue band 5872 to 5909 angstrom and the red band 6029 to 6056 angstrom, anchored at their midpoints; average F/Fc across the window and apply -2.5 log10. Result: -0.16 mag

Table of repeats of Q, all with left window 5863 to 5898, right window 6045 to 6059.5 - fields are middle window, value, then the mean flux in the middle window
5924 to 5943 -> -0.14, 55.7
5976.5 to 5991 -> -0.09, 59.3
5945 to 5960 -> -0.09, 55.5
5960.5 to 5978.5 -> -0.07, 56.6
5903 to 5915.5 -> -0.08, 49.6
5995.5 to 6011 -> -0.01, 57.6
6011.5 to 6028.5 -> 0.00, 59.3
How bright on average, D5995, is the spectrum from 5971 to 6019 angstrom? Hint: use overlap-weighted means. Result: 58.3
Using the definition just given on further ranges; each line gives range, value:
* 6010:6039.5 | 59.8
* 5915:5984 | 55.7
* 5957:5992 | 57.6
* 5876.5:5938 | 45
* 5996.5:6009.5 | 57.5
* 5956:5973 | 56.4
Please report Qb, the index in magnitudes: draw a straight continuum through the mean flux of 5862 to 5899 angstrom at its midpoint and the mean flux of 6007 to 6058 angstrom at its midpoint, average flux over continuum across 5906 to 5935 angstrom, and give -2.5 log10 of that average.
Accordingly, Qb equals -0.12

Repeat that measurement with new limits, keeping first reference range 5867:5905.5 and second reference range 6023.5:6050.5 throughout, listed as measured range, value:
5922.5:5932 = -0.21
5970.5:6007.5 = -0.07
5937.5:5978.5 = -0.12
